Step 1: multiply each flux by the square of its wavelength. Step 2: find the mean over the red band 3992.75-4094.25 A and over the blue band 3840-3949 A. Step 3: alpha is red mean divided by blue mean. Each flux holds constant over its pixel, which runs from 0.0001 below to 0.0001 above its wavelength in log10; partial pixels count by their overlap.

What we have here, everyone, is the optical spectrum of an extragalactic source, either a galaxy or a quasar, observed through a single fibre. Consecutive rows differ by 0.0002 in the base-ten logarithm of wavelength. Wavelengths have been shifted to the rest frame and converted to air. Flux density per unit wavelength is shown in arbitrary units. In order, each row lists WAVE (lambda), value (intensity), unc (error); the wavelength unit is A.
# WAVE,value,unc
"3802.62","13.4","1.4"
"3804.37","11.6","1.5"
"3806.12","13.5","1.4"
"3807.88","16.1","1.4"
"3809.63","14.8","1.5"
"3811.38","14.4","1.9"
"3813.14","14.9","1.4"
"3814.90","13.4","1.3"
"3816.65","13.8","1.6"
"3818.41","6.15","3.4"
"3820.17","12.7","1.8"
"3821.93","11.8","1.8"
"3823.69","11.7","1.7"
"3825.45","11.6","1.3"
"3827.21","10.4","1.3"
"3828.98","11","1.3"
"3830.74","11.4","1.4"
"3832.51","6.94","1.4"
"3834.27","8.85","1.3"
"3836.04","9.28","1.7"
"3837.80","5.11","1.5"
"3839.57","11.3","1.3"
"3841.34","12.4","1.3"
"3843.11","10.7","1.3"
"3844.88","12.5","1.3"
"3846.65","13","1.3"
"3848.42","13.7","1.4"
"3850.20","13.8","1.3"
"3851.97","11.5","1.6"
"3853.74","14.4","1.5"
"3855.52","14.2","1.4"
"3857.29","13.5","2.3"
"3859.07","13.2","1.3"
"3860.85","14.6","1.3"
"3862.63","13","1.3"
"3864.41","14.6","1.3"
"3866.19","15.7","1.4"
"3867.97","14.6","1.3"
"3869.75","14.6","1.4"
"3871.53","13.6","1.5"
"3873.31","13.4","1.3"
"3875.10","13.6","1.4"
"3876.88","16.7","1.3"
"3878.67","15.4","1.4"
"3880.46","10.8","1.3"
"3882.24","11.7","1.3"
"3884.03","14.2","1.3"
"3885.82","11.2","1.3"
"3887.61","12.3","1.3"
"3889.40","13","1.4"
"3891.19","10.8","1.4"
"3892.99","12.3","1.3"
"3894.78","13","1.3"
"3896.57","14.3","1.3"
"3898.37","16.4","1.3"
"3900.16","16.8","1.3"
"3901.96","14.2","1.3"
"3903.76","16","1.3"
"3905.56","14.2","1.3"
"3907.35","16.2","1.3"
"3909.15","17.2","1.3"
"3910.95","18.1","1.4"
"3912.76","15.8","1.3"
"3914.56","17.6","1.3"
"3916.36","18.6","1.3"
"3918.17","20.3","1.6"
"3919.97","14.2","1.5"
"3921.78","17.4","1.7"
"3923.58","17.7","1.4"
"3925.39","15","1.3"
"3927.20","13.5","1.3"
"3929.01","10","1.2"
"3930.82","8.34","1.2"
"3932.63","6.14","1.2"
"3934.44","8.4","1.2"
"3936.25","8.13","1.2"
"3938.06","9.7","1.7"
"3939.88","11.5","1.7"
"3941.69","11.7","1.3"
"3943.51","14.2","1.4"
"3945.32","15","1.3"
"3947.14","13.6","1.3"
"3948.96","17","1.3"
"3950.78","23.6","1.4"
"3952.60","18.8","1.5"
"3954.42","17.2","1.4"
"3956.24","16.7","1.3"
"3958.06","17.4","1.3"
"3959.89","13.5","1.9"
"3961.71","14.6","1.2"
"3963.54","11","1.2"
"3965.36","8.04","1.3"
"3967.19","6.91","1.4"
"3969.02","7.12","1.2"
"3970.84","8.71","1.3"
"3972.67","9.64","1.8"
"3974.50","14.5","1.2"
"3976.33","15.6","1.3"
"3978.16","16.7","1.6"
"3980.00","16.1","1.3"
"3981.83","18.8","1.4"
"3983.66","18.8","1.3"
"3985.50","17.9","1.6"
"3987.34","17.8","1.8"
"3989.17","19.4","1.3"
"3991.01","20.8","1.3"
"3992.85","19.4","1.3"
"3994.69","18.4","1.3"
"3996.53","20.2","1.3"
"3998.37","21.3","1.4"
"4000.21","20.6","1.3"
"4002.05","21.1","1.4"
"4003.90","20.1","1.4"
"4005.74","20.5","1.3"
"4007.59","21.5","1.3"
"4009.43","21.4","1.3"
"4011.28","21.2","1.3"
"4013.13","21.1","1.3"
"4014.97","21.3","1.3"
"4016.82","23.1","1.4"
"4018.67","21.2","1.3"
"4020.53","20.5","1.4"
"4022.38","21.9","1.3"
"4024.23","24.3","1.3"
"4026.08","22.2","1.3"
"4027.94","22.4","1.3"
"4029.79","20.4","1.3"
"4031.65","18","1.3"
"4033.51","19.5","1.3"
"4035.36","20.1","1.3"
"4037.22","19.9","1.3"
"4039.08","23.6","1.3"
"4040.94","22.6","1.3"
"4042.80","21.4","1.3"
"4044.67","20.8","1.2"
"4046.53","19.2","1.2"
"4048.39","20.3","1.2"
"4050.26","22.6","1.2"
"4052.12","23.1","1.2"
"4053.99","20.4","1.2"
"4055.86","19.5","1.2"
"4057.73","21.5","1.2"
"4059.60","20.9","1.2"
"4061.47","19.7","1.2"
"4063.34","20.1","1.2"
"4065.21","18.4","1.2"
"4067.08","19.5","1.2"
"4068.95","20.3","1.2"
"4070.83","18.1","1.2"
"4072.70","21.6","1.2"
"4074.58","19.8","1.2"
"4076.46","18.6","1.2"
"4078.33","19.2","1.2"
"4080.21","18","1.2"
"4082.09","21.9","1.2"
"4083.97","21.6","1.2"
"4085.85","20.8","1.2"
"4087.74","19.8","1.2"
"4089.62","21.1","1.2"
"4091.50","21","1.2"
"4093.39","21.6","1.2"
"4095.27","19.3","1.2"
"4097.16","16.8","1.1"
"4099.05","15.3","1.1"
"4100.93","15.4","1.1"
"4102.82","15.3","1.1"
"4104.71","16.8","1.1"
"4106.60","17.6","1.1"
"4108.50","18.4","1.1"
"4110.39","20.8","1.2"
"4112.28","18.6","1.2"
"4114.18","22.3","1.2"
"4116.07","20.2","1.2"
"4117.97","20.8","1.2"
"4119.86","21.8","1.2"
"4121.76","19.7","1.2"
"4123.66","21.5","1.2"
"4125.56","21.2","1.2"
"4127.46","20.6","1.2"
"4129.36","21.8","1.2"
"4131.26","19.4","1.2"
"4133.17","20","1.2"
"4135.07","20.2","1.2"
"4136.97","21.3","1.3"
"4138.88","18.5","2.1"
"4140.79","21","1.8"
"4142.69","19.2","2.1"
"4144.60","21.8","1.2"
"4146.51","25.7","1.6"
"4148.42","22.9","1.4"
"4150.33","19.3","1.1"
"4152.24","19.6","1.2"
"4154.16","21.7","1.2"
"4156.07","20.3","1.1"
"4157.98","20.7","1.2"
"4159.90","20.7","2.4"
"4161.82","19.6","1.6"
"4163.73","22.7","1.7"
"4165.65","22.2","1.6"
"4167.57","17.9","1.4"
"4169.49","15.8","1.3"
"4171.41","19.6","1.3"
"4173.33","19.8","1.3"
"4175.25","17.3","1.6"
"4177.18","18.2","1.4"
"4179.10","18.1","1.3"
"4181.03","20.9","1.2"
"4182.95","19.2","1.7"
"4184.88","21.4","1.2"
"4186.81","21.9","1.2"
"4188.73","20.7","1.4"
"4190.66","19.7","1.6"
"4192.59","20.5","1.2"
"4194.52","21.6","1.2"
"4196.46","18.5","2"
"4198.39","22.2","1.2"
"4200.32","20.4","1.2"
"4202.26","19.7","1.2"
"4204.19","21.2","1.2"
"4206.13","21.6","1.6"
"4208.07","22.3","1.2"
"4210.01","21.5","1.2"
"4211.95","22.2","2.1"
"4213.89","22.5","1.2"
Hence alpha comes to 1.63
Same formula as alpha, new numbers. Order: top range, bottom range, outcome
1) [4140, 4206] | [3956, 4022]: 1.28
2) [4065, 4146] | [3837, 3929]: 1.56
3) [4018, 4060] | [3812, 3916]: 1.76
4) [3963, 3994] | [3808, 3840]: 1.42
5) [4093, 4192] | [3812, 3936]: 1.72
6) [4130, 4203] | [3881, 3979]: 1.65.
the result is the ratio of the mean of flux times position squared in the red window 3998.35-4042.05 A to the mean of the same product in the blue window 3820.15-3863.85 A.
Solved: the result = 2.0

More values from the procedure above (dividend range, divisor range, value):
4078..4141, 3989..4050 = 0.98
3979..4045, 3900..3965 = 1.46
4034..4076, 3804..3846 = 2.01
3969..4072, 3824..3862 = 1.86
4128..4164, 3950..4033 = 1.24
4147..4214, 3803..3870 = 1.96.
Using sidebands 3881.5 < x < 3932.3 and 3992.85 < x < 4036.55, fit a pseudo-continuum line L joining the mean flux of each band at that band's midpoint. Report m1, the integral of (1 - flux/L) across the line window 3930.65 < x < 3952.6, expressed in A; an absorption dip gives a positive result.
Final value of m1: 5.32 A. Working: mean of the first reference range 14.6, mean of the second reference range 20.9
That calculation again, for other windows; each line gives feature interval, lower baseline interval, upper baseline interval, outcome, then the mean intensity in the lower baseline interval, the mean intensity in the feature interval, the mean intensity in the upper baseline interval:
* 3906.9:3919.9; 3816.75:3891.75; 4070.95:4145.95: -3.2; 12.3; 17.5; 19.8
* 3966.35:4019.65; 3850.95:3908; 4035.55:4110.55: -1.7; 13.9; 18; 19.8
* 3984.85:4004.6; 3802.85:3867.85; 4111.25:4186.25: -4.0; 12.3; 19.7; 20.4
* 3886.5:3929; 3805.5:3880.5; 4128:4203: -3.3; 12.6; 15.3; 20.3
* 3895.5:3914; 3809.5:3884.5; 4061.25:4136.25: -2.3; 12.5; 15.9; 19.6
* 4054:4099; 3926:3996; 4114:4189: -4.9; 14.1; 19.9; 20.4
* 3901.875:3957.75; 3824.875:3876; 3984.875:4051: 5.2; 12.3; 14.7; 20.8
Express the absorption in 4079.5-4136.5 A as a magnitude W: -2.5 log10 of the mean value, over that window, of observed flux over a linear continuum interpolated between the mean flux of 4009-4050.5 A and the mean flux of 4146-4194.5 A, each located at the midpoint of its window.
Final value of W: 0.05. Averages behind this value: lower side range 21.2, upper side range 20.2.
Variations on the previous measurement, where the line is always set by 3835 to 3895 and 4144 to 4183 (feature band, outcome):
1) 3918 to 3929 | -0.093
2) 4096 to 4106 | 0.163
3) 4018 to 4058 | -0.230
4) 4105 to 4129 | -0.065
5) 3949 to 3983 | 0.077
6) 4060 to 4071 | -0.101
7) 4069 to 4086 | -0.106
